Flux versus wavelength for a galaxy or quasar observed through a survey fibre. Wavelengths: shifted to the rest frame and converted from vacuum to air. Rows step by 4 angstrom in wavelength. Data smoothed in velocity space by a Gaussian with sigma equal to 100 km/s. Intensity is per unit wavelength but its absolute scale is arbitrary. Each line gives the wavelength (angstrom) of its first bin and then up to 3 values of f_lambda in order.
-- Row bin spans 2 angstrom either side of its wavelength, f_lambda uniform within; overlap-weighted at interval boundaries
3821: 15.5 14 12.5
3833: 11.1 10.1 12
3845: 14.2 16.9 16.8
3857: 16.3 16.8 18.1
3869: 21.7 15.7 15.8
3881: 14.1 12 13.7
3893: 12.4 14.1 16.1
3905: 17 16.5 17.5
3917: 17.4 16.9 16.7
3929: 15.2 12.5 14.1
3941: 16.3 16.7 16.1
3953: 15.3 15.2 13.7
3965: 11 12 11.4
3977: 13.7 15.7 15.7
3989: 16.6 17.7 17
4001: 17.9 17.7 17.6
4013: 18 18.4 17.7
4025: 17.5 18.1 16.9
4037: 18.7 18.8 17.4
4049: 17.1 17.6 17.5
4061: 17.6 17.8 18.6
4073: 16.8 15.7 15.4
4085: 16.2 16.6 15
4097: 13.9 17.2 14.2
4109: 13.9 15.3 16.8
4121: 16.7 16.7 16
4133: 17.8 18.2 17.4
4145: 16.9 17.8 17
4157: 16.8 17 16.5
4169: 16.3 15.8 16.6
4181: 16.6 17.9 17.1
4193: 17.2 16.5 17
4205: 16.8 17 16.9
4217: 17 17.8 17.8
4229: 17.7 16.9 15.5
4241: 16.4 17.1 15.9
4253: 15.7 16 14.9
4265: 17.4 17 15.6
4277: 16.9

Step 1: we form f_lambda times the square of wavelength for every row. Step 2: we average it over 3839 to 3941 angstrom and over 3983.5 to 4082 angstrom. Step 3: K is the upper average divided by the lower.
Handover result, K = 1.20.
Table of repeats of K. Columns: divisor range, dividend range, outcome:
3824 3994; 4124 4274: 1.29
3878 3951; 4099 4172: 1.21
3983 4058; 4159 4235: 1.05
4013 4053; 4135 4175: 1.01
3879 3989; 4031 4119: 1.20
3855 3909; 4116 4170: 1.23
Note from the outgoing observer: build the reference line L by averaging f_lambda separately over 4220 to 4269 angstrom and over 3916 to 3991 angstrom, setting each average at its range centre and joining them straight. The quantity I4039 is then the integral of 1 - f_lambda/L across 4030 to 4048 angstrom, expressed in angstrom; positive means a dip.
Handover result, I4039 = -3.0 angstrom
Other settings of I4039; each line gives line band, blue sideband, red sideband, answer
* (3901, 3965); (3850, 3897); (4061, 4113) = 0.50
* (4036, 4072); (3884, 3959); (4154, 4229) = -3.77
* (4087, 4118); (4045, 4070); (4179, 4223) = 3.81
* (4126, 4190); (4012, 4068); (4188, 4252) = 0.86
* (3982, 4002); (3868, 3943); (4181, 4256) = -1.26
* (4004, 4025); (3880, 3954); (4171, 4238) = -2.62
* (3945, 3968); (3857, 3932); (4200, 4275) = 2.43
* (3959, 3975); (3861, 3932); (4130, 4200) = 4.12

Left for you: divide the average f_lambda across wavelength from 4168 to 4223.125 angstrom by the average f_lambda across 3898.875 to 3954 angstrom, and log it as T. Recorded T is 1.05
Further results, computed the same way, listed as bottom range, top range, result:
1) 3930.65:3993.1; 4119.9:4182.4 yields 1.16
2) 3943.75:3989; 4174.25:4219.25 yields 1.19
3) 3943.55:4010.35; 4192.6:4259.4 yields 1.09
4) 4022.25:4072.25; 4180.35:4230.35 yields 0.97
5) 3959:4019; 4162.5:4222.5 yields 1.08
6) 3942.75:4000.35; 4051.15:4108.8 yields 1.10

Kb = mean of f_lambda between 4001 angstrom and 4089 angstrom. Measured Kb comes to 17.5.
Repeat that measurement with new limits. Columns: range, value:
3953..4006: 15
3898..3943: 16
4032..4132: 16.6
